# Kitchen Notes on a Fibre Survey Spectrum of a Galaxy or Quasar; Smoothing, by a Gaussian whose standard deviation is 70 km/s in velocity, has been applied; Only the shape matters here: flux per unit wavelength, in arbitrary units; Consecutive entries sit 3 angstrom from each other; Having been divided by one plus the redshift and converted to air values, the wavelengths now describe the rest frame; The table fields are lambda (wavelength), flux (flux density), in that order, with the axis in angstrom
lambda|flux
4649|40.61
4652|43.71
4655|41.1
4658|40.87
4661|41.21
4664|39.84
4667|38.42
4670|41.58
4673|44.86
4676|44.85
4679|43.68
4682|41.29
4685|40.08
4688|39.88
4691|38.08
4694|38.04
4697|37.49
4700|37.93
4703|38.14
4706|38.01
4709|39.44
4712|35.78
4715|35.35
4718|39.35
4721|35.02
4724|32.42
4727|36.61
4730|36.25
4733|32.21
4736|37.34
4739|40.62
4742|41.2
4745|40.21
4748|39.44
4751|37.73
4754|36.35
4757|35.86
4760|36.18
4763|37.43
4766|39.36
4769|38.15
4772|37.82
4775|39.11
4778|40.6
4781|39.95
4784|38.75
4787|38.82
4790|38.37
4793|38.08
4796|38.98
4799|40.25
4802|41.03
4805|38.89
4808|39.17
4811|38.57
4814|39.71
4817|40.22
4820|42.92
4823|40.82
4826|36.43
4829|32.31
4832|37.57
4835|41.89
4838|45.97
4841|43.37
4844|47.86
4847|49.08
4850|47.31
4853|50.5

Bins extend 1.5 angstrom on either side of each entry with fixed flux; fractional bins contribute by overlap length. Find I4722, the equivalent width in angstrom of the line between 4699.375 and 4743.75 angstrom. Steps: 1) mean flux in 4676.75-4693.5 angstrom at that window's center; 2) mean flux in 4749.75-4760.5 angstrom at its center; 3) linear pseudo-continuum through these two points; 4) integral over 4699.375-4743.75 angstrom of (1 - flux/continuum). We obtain 1.7 angstrom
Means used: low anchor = 40.6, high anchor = 36.5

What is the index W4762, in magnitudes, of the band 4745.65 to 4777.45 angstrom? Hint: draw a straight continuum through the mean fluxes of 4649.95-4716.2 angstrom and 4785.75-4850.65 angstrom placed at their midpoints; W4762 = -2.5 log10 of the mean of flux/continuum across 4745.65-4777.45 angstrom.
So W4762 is 0.07 mag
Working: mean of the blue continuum 40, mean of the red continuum 40.7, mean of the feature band 37.9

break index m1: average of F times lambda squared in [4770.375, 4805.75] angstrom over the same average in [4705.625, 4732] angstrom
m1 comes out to 1.1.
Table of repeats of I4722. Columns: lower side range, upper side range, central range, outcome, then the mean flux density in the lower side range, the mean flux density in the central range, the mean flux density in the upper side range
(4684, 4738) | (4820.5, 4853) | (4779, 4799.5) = 0.78 angstrom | 37.1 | 39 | 42.7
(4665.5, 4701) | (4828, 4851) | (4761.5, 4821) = 4.46 angstrom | 40.6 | 39.3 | 43.3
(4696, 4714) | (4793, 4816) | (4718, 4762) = 1.48 angstrom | 37.7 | 37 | 39.4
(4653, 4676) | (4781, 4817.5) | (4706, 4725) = 1.93 angstrom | 41.4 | 36.5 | 39.2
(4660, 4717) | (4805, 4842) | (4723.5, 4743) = 1.45 angstrom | 39.7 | 36.8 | 39.8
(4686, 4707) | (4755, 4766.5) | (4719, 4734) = 1.17 angstrom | 38.3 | 34.7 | 37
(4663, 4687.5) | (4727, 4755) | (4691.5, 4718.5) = 1.58 angstrom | 41.8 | 37.7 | 37.9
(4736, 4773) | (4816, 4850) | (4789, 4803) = 0.32 angstrom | 38.3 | 39.3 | 41.9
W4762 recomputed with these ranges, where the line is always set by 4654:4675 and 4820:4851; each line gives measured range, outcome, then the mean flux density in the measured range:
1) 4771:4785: 0.07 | 39.3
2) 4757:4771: 0.12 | 37.6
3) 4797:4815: 0.07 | 39.6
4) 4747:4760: 0.13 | 37.1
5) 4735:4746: 0.05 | 39.9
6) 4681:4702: 0.07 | 38.9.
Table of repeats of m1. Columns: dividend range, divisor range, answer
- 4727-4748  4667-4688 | 0.92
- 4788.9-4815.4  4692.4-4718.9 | 1.08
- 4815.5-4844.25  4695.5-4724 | 1.15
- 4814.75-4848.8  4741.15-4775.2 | 1.13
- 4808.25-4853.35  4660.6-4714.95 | 1.12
